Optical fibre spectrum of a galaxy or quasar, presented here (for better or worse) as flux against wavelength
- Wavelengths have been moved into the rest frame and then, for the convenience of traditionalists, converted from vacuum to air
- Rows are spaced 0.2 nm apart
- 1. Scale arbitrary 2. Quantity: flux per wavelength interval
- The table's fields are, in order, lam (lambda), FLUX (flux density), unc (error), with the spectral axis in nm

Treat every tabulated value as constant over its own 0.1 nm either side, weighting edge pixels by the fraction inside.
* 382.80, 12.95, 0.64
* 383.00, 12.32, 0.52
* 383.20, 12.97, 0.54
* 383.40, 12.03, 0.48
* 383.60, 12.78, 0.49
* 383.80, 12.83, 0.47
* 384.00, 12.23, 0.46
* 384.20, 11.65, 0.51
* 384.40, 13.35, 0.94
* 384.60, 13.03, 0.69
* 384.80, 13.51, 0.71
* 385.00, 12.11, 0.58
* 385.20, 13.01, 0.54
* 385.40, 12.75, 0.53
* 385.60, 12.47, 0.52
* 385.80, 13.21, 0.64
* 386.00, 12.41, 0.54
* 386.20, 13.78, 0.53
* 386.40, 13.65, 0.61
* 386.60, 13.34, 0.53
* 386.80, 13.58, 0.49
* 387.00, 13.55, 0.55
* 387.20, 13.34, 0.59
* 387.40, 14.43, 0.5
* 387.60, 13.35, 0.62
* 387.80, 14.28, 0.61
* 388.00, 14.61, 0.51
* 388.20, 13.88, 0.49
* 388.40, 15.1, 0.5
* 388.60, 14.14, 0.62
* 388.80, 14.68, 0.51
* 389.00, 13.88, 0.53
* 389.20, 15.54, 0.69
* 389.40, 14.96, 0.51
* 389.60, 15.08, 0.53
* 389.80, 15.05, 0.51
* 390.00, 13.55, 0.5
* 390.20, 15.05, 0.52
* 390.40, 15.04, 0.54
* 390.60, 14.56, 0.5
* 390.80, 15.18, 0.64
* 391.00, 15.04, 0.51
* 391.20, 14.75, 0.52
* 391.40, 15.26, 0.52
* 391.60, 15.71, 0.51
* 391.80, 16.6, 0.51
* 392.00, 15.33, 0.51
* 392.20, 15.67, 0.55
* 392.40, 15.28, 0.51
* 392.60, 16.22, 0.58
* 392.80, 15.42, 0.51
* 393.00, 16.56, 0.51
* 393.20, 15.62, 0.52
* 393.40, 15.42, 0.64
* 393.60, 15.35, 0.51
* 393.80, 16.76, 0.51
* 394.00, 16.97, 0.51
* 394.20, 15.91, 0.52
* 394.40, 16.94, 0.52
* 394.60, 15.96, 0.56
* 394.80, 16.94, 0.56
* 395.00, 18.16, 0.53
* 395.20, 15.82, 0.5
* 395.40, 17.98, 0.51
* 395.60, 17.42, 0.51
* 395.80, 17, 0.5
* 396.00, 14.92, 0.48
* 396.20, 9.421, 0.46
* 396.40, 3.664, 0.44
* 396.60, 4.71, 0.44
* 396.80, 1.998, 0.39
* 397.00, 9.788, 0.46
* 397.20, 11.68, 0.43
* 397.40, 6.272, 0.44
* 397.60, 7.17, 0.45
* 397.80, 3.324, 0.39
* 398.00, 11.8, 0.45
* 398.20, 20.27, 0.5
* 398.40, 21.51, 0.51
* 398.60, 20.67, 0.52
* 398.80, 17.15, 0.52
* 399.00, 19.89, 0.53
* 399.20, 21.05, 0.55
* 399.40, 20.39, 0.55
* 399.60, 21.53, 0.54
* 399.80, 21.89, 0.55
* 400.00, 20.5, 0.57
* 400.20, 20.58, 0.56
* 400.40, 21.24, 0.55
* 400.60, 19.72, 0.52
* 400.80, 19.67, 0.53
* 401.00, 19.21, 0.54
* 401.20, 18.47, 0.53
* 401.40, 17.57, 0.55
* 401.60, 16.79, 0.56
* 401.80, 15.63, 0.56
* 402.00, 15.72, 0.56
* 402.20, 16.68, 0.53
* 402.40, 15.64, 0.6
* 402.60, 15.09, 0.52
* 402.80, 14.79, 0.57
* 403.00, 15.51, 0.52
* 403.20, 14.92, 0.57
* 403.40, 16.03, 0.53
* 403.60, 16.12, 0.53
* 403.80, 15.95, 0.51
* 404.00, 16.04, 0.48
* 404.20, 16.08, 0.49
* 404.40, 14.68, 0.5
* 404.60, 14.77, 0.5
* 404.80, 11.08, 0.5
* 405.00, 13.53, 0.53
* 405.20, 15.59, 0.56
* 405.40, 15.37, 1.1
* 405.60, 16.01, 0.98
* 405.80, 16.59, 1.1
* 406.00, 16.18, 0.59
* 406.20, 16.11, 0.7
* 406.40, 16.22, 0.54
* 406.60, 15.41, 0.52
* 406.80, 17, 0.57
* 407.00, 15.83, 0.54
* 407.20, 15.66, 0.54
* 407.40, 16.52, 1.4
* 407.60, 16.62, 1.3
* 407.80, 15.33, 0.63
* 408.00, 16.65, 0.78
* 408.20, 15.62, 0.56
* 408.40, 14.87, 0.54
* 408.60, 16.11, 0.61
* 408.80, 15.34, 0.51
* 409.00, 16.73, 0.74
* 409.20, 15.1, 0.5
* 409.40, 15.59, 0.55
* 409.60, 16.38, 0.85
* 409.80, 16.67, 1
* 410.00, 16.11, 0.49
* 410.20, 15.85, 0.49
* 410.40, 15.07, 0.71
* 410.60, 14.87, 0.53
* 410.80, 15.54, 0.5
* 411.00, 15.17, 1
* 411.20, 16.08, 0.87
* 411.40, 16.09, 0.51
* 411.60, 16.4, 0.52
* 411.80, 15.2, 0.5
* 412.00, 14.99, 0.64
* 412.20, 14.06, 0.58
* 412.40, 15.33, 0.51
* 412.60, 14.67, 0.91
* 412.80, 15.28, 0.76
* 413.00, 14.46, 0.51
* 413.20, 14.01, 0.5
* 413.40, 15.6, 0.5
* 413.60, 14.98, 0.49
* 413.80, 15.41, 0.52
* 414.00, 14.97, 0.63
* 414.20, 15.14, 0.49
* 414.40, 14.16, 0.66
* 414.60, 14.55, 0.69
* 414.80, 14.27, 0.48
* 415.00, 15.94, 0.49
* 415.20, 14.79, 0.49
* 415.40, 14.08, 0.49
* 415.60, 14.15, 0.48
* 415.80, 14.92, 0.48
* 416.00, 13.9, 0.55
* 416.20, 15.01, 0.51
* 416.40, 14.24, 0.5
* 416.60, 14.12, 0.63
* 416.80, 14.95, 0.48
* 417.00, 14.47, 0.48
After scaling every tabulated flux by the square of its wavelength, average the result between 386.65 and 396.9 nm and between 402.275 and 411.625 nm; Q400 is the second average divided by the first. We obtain 1.16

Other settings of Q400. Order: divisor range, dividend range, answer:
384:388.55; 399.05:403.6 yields 1.46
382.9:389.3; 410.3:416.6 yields 1.28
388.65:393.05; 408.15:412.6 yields 1.13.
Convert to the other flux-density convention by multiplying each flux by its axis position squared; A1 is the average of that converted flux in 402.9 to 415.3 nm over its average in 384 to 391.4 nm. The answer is 1.23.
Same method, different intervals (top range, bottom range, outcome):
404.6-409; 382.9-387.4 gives 1.35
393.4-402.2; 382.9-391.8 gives 1.20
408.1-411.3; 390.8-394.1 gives 1.09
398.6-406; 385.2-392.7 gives 1.27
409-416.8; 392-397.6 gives 1.20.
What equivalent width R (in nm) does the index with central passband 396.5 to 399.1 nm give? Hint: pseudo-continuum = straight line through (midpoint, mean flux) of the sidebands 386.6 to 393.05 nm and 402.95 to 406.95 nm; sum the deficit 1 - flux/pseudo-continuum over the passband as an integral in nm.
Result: 0.54 nm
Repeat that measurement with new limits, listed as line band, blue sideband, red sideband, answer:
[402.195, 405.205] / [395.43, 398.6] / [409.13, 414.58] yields -0.48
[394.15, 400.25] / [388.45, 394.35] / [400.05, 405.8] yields 0.40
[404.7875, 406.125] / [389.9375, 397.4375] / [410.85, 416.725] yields -0.05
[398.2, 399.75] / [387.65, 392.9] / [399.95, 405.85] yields -0.42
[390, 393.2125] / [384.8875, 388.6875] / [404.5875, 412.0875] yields -0.32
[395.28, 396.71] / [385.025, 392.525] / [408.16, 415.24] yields 0.24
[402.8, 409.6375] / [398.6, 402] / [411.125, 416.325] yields 0.70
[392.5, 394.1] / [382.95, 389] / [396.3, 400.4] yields -0.23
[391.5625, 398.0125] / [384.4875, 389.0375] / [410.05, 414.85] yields 0.26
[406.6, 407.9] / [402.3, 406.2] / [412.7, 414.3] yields -0.08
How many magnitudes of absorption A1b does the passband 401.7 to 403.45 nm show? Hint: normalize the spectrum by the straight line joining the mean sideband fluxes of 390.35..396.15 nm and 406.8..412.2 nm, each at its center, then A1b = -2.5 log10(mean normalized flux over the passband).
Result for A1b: 0.02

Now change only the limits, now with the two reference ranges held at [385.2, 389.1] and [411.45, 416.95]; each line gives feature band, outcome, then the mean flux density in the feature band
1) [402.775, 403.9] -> -0.090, 15.6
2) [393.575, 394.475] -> -0.178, 16.5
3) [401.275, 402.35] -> -0.155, 16.5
